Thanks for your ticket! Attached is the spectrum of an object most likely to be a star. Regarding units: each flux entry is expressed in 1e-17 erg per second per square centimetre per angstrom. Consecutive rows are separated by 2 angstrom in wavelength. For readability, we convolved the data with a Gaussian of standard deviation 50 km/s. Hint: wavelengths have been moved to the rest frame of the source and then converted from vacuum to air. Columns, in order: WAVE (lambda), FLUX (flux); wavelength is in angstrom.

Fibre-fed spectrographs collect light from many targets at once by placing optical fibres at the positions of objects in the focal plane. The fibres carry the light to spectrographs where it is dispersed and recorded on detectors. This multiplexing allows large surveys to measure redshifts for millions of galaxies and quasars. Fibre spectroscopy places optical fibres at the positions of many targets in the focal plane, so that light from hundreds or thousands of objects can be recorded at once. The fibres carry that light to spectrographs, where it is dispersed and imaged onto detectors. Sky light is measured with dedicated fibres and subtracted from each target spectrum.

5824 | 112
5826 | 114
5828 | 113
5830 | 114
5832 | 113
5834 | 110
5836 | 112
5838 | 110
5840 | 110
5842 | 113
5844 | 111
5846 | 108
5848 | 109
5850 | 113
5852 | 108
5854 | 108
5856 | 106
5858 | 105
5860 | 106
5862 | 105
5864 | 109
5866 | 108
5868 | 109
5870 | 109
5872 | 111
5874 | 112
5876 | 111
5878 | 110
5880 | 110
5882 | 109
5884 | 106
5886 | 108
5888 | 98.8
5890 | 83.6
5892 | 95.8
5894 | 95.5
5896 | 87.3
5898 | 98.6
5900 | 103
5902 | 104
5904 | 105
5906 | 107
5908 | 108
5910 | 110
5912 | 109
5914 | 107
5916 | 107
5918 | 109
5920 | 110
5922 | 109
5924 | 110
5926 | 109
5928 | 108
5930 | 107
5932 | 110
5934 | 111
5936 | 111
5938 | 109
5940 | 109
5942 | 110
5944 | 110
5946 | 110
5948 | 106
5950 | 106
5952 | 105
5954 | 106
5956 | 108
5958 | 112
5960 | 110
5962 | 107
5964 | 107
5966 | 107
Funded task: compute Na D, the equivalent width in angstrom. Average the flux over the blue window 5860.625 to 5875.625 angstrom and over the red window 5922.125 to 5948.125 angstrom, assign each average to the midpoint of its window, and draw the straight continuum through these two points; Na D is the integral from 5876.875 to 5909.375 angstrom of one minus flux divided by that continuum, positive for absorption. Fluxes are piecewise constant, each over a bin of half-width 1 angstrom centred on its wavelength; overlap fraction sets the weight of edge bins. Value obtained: 2.1 angstrom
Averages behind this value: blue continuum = 109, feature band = 102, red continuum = 109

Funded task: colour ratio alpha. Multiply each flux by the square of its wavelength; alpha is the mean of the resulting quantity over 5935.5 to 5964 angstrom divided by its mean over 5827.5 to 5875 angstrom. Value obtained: 1.02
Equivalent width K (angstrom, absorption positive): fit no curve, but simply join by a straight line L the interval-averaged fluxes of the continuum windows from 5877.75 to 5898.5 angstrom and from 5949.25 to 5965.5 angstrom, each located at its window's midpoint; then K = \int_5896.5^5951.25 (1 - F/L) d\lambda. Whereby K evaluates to -2.0 angstrom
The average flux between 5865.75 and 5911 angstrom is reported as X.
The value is 104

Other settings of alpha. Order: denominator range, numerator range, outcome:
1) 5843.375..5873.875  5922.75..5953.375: 1.03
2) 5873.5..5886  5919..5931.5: 1.01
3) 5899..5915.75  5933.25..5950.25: 1.04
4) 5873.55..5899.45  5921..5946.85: 1.09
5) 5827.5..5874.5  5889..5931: 0.97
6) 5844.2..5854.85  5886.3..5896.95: 0.87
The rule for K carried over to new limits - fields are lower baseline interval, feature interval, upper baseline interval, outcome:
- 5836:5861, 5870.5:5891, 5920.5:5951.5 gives 0.56 angstrom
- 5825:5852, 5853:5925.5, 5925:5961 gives 2.99 angstrom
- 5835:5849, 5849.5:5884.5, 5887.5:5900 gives -2.16 angstrom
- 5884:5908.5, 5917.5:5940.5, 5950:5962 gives -1.14 angstrom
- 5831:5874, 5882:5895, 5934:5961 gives 1.22 angstrom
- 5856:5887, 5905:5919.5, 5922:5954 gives 0.05 angstrom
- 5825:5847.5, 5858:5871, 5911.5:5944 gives 0.39 angstrom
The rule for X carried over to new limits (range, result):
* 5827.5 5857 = 110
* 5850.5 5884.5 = 108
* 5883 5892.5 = 98.6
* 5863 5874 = 109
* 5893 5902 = 97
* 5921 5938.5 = 109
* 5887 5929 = 104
